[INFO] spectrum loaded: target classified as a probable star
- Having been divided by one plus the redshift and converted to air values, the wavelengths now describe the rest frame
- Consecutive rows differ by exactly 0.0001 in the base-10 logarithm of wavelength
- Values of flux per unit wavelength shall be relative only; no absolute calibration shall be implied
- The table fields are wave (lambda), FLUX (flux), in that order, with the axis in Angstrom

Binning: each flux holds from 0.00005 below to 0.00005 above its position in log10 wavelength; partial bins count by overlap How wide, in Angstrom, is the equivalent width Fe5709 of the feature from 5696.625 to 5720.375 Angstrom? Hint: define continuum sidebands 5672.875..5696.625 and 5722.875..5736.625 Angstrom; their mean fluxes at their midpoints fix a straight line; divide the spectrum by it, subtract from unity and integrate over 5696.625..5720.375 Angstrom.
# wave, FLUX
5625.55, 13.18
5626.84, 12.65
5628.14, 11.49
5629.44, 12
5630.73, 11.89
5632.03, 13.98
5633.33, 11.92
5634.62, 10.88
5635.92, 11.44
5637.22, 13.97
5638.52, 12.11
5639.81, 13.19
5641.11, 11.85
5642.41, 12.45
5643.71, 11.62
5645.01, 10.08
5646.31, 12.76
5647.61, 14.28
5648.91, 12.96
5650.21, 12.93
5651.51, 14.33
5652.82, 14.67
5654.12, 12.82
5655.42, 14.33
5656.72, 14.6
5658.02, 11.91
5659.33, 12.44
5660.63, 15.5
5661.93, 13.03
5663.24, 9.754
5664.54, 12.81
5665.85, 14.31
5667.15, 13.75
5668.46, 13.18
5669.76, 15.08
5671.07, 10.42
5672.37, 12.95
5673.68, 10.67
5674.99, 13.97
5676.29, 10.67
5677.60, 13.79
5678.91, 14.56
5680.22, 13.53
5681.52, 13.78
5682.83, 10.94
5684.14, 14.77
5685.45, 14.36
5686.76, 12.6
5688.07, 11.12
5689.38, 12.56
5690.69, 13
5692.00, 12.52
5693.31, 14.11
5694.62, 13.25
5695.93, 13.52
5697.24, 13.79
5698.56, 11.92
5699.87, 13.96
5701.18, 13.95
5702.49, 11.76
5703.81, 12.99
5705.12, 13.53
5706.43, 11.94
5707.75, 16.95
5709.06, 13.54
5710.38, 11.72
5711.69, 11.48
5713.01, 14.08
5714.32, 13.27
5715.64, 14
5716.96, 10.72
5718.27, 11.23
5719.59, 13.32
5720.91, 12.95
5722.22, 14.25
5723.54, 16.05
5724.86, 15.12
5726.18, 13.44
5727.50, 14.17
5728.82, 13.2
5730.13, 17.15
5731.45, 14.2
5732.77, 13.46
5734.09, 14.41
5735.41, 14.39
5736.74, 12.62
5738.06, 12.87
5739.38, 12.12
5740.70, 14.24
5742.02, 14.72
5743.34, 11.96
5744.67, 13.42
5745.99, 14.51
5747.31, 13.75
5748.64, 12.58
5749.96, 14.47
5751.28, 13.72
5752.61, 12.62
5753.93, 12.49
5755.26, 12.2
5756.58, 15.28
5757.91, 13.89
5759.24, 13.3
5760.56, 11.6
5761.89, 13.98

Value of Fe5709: 1.3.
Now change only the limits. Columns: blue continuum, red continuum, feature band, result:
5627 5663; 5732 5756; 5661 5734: -0.9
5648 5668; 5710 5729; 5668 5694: 0.8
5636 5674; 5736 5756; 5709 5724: 0.2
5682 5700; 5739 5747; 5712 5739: -0.7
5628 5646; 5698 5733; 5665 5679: -0.3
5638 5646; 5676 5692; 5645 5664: -1.5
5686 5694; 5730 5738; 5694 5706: -0.2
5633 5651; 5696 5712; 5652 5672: -1.0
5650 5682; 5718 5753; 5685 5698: 0.3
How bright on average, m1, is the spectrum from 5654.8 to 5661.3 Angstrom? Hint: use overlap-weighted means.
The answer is 13.8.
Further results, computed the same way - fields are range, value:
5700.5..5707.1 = 12.8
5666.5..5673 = 13.1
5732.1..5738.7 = 13.5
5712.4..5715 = 13.7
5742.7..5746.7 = 13.3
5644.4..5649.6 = 12.5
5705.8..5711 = 13.5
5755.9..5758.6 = 14.5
